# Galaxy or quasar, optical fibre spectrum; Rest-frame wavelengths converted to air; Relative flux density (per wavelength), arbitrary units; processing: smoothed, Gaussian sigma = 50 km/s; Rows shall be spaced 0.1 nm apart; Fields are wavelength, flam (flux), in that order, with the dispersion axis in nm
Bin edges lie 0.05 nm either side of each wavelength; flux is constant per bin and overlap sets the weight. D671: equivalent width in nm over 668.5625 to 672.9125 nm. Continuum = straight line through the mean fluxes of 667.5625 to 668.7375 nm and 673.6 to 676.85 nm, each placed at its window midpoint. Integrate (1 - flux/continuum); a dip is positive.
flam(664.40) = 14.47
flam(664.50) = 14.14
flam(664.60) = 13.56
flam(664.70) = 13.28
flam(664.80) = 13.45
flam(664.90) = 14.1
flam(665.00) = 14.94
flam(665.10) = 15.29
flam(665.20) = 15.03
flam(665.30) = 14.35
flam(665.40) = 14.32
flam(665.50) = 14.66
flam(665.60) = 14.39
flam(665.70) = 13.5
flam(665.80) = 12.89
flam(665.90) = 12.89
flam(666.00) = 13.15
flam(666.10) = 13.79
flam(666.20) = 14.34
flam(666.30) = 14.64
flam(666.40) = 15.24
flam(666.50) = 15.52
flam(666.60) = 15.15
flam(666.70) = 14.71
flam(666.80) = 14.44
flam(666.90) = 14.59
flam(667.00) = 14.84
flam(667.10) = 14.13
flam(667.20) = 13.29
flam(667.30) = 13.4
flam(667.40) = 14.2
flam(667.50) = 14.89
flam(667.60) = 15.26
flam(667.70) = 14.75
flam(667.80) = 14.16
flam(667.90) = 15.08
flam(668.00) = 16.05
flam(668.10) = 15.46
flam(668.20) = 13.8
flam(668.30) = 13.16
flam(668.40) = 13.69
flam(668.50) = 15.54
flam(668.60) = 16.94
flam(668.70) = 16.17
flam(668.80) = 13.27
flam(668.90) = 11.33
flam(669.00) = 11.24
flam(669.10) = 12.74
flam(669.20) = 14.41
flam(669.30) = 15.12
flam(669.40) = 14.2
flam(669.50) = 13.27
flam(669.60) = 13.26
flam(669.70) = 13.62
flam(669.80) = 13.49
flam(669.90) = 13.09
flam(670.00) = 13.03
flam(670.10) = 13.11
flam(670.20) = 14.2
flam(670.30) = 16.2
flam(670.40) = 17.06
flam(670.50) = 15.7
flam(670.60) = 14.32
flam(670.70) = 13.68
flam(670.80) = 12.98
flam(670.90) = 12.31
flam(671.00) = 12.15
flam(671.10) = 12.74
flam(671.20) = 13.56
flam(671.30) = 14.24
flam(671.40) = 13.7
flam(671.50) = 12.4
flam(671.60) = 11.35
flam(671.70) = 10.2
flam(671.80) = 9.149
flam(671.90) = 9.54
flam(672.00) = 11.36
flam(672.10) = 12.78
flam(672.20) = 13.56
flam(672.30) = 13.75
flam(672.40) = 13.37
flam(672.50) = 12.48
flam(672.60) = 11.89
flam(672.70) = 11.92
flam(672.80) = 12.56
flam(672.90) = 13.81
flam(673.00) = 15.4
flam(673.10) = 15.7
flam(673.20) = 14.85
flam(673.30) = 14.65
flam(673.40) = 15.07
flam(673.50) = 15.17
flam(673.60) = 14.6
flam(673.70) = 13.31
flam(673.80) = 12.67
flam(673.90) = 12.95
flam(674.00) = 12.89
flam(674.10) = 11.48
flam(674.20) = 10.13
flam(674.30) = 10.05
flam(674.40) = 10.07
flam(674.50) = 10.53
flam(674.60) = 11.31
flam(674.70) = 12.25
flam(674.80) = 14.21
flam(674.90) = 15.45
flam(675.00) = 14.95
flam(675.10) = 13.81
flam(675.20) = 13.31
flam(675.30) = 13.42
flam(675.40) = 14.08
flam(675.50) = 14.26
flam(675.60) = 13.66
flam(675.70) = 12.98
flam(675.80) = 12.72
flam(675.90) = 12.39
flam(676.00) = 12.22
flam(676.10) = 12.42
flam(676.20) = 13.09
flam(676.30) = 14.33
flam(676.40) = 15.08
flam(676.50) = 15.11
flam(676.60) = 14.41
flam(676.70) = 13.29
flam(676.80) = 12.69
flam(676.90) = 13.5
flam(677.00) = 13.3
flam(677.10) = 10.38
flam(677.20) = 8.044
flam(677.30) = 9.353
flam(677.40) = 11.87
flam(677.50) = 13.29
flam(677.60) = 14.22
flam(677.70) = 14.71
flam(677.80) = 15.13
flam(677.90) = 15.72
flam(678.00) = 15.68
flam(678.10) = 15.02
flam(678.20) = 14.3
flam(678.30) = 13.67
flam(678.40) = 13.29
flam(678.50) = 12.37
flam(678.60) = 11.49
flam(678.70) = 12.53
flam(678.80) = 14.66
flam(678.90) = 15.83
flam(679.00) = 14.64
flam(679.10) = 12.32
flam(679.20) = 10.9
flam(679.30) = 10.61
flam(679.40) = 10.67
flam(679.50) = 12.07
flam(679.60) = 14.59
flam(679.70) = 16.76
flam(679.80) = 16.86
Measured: 0.33 nm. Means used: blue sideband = 15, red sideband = 13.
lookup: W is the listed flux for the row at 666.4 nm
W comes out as 15.24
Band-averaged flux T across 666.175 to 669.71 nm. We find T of 14.3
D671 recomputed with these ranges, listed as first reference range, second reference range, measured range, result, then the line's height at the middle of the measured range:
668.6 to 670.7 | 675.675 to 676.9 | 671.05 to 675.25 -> 0.26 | 13.7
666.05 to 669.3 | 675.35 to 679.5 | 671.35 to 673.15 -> 0.17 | 13.8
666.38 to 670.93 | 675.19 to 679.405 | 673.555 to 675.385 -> 0.12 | 13.6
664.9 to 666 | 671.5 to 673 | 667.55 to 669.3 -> -0.14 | 13.3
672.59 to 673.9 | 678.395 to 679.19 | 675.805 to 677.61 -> 0.11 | 13.5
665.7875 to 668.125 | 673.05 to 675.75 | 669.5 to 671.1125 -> 0.01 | 13.9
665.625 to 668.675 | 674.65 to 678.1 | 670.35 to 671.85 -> 0.11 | 14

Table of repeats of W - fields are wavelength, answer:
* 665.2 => 15.03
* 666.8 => 14.44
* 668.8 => 13.27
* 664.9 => 14.1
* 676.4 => 15.08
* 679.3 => 10.61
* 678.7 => 12.53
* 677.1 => 10.38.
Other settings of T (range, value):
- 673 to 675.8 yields 13.3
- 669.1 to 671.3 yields 13.9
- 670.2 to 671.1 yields 14.2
